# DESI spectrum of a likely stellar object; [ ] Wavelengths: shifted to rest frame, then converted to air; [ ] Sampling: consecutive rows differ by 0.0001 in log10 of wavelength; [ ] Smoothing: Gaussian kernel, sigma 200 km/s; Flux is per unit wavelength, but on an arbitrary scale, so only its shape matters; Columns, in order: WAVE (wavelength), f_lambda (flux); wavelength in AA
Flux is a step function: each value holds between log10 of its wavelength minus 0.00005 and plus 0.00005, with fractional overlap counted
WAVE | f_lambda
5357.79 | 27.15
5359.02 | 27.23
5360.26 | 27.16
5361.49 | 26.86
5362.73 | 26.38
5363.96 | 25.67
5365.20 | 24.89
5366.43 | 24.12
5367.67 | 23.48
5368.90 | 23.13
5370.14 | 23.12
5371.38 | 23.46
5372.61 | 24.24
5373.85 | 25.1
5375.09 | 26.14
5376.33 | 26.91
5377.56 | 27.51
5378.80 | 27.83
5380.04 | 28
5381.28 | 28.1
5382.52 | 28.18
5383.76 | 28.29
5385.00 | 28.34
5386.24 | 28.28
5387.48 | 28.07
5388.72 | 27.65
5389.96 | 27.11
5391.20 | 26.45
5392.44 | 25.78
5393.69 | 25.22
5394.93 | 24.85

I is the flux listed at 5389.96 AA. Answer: 27.11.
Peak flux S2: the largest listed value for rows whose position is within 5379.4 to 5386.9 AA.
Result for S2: 28.34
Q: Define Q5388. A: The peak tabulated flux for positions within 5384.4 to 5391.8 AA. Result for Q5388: 28.34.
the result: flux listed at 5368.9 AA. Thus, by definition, 23.13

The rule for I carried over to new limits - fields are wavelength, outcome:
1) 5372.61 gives 24.24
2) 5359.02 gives 27.23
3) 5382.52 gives 28.18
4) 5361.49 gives 26.86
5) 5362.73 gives 26.38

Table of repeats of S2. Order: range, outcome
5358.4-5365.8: 27.23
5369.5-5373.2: 24.24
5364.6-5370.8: 24.89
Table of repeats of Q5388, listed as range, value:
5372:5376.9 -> 26.91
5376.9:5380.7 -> 28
